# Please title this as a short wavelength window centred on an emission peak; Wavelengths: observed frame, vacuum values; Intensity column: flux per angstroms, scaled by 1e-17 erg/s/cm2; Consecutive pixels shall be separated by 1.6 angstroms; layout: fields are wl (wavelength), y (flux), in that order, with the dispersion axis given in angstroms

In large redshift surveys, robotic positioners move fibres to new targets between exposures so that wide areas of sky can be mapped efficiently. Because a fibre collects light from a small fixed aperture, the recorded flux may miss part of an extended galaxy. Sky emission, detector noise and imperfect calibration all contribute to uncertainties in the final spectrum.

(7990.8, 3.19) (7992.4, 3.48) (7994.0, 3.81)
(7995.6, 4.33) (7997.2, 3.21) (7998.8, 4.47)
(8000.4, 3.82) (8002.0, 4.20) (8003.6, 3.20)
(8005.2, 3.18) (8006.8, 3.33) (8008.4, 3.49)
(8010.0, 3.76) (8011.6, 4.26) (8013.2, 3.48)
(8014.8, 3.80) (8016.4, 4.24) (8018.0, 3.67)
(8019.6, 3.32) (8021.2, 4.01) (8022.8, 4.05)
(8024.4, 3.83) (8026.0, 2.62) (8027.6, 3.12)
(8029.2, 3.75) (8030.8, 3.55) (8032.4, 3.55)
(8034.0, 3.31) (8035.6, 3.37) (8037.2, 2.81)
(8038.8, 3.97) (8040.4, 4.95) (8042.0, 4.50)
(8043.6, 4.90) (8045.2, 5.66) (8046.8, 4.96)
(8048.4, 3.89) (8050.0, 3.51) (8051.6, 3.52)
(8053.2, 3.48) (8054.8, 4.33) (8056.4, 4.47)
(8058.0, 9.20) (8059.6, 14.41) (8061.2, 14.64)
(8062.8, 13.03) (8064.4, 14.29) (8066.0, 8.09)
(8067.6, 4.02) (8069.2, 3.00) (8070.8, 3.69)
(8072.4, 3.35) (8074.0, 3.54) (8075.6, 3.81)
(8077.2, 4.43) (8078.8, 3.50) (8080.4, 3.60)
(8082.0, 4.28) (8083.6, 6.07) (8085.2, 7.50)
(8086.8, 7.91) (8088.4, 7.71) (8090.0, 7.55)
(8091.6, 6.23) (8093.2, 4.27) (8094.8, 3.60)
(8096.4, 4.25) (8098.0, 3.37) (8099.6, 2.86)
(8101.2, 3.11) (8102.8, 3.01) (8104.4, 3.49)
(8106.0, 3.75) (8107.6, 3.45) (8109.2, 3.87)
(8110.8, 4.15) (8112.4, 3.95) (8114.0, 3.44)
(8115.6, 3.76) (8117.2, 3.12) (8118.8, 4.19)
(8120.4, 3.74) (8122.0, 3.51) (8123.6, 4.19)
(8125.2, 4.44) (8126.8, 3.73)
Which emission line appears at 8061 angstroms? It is H-alpha 6563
